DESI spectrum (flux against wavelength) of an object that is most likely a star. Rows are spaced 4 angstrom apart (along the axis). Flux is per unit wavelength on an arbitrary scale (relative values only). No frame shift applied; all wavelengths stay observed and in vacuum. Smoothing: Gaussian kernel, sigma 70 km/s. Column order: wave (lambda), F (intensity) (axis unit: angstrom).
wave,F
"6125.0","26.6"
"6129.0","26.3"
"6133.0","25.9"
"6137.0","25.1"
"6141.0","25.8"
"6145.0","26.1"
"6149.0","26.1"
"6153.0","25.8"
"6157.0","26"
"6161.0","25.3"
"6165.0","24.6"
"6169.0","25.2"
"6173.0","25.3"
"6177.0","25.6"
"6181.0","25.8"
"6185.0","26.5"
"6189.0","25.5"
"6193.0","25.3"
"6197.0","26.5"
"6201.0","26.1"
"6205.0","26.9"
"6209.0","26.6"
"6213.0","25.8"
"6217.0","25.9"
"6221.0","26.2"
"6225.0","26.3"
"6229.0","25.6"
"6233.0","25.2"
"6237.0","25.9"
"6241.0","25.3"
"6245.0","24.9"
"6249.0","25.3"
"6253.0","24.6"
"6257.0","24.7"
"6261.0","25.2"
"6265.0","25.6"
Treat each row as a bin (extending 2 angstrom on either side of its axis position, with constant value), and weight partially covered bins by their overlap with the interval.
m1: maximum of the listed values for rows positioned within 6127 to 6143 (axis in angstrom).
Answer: 26.3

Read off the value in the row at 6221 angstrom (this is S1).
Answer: 26.2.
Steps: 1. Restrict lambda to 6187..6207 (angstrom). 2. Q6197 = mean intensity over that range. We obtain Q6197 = 26.1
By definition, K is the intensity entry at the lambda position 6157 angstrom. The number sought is 26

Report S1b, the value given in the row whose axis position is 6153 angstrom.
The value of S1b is 25.8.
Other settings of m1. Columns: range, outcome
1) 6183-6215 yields 26.9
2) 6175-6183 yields 25.8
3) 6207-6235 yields 26.6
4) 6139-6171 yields 26.1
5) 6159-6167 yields 25.3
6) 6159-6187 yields 26.5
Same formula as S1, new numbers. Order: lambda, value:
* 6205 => 26.9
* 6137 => 25.1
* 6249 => 25.3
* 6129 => 26.3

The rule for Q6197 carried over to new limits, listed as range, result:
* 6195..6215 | 26.4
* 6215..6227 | 26.1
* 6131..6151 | 25.8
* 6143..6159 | 26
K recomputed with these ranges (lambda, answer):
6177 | 25.6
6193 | 25.3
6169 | 25.2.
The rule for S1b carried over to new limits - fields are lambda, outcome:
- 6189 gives 25.5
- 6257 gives 24.7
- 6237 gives 25.9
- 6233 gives 25.2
